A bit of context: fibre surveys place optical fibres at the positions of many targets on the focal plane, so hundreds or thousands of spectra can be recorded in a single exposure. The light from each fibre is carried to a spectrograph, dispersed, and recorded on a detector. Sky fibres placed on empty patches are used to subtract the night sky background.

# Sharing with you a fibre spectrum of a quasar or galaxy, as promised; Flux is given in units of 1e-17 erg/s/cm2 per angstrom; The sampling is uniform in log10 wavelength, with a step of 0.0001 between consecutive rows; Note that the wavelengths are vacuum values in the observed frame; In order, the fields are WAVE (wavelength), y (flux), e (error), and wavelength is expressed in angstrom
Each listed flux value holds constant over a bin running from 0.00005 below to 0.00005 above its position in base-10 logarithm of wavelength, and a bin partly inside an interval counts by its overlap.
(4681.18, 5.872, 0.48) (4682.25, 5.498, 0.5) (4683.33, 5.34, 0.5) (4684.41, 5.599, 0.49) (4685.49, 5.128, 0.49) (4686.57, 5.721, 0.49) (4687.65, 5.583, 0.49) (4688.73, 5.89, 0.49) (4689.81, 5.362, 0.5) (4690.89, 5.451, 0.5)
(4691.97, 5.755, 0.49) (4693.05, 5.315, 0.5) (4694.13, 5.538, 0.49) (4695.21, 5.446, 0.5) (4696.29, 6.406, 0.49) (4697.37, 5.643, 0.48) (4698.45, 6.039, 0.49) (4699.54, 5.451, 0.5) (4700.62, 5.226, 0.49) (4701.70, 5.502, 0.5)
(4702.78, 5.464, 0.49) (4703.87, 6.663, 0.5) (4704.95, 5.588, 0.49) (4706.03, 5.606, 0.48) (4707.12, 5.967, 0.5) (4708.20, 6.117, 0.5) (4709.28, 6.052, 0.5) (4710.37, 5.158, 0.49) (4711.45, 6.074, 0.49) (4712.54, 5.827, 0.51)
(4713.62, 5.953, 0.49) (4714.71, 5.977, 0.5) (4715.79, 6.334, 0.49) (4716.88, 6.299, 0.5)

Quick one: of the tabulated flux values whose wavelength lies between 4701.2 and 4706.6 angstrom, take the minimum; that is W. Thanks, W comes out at 5.464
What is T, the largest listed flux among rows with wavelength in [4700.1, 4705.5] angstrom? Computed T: 6.663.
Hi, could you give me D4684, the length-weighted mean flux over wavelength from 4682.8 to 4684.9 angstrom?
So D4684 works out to 5.46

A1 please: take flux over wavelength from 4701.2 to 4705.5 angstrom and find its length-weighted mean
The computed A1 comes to 5.81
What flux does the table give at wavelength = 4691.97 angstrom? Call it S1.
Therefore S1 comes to 5.755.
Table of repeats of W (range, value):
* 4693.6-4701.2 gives 5.226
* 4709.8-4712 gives 5.158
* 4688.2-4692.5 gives 5.362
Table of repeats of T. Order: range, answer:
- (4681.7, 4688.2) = 5.721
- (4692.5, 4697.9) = 6.406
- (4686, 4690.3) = 5.89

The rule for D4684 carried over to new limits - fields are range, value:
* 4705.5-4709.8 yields 5.94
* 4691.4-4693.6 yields 5.54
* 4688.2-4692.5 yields 5.61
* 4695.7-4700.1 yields 5.87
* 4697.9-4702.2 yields 5.55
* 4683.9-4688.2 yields 5.5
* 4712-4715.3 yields 5.94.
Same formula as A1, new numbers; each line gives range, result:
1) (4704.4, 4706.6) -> 5.61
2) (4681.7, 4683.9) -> 5.44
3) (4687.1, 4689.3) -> 5.73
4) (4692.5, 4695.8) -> 5.45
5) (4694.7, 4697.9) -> 5.84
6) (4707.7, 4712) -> 5.85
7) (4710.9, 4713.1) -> 5.96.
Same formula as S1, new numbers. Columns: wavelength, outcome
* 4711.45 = 6.074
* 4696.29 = 6.406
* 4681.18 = 5.872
